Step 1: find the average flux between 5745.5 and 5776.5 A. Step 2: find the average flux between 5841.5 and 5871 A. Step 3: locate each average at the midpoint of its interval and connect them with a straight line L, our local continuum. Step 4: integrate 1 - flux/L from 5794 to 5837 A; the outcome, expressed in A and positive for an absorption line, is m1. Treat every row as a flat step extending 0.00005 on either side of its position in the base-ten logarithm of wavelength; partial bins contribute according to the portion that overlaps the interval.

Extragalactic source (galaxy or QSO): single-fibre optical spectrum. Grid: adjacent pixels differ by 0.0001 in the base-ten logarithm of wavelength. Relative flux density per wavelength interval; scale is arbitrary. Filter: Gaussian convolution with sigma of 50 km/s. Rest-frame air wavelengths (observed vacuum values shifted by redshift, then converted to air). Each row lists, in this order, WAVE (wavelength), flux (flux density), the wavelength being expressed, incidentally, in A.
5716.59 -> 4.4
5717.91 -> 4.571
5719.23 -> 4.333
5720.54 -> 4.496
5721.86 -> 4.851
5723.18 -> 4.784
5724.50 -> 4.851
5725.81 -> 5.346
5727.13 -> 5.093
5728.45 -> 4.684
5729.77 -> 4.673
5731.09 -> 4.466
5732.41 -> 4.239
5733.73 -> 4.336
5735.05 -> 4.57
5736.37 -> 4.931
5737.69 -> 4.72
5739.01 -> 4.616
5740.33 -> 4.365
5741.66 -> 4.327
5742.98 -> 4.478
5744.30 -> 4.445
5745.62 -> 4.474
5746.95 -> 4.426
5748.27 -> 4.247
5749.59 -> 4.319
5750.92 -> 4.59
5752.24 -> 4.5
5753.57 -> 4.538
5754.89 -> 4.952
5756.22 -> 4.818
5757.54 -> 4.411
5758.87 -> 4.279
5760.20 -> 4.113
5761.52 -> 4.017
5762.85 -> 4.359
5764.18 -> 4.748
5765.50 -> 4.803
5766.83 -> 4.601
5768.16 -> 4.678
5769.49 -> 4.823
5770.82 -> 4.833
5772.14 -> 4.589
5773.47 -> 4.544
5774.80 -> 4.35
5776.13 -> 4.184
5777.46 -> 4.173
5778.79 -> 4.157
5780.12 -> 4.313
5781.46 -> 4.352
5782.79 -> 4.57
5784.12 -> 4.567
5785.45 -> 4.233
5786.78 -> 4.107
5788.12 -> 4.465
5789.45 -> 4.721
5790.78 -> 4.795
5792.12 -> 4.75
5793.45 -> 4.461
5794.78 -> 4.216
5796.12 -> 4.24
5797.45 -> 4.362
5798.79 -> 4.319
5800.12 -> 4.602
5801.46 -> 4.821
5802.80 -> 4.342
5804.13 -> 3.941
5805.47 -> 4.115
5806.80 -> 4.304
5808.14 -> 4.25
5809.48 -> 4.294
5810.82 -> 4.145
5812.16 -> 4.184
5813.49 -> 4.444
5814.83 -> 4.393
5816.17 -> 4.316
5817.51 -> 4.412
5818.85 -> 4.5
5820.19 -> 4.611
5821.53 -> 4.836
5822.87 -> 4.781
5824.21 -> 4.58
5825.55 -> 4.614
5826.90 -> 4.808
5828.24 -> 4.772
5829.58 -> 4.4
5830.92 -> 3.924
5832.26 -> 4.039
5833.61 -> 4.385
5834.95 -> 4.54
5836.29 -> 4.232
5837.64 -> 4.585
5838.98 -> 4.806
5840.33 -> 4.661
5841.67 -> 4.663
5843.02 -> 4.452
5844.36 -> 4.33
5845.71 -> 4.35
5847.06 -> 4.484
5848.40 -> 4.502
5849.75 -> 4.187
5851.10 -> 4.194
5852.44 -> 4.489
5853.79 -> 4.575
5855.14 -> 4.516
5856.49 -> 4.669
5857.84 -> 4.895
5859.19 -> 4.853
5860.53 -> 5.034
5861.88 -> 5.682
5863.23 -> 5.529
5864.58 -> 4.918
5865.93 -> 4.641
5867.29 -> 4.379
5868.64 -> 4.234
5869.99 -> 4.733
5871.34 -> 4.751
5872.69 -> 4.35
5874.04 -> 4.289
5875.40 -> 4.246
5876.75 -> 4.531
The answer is 1.8 A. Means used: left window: 4.51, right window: 4.65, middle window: 4.4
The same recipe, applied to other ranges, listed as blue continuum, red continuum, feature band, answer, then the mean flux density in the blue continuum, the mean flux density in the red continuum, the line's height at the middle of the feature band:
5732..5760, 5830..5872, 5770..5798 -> 0.6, 4.5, 4.59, 4.53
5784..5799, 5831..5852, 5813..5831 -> -0.5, 4.43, 4.41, 4.42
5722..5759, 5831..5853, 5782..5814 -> 0.8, 4.6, 4.42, 4.5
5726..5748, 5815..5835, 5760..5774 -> -0.1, 4.56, 4.5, 4.54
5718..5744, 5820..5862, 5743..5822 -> 2.8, 4.64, 4.56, 4.6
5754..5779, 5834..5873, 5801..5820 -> 1.0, 4.5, 4.63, 4.57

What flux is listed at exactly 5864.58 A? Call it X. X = 4.918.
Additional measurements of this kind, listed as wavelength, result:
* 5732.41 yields 4.239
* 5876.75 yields 4.531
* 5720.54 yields 4.496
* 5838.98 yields 4.806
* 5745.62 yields 4.474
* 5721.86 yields 4.851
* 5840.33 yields 4.661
